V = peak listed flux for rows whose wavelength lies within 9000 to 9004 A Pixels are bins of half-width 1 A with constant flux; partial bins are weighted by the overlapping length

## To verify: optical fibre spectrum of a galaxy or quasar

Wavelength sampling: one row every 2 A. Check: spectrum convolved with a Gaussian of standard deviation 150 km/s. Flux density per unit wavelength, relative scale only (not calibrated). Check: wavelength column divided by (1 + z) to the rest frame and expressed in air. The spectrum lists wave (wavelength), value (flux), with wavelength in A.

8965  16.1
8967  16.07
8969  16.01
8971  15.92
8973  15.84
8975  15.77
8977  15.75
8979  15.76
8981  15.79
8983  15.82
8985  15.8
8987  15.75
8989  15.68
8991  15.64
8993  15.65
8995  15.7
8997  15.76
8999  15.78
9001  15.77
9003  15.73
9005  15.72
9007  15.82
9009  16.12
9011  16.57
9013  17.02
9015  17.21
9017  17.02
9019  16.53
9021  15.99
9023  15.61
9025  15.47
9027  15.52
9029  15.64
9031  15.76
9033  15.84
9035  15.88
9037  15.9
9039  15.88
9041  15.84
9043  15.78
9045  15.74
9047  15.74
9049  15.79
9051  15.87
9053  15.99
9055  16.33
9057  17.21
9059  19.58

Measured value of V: 15.77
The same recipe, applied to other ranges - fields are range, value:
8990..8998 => 15.76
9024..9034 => 15.84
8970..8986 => 15.92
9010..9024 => 17.21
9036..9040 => 15.9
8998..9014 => 17.02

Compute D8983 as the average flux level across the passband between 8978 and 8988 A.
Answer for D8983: 15.8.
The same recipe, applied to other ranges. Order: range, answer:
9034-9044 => 15.9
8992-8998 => 15.7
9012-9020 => 16.9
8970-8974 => 15.9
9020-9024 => 15.8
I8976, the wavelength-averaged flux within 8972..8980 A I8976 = 15.8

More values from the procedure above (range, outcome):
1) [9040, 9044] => 15.8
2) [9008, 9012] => 16.3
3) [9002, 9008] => 15.8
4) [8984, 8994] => 15.7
